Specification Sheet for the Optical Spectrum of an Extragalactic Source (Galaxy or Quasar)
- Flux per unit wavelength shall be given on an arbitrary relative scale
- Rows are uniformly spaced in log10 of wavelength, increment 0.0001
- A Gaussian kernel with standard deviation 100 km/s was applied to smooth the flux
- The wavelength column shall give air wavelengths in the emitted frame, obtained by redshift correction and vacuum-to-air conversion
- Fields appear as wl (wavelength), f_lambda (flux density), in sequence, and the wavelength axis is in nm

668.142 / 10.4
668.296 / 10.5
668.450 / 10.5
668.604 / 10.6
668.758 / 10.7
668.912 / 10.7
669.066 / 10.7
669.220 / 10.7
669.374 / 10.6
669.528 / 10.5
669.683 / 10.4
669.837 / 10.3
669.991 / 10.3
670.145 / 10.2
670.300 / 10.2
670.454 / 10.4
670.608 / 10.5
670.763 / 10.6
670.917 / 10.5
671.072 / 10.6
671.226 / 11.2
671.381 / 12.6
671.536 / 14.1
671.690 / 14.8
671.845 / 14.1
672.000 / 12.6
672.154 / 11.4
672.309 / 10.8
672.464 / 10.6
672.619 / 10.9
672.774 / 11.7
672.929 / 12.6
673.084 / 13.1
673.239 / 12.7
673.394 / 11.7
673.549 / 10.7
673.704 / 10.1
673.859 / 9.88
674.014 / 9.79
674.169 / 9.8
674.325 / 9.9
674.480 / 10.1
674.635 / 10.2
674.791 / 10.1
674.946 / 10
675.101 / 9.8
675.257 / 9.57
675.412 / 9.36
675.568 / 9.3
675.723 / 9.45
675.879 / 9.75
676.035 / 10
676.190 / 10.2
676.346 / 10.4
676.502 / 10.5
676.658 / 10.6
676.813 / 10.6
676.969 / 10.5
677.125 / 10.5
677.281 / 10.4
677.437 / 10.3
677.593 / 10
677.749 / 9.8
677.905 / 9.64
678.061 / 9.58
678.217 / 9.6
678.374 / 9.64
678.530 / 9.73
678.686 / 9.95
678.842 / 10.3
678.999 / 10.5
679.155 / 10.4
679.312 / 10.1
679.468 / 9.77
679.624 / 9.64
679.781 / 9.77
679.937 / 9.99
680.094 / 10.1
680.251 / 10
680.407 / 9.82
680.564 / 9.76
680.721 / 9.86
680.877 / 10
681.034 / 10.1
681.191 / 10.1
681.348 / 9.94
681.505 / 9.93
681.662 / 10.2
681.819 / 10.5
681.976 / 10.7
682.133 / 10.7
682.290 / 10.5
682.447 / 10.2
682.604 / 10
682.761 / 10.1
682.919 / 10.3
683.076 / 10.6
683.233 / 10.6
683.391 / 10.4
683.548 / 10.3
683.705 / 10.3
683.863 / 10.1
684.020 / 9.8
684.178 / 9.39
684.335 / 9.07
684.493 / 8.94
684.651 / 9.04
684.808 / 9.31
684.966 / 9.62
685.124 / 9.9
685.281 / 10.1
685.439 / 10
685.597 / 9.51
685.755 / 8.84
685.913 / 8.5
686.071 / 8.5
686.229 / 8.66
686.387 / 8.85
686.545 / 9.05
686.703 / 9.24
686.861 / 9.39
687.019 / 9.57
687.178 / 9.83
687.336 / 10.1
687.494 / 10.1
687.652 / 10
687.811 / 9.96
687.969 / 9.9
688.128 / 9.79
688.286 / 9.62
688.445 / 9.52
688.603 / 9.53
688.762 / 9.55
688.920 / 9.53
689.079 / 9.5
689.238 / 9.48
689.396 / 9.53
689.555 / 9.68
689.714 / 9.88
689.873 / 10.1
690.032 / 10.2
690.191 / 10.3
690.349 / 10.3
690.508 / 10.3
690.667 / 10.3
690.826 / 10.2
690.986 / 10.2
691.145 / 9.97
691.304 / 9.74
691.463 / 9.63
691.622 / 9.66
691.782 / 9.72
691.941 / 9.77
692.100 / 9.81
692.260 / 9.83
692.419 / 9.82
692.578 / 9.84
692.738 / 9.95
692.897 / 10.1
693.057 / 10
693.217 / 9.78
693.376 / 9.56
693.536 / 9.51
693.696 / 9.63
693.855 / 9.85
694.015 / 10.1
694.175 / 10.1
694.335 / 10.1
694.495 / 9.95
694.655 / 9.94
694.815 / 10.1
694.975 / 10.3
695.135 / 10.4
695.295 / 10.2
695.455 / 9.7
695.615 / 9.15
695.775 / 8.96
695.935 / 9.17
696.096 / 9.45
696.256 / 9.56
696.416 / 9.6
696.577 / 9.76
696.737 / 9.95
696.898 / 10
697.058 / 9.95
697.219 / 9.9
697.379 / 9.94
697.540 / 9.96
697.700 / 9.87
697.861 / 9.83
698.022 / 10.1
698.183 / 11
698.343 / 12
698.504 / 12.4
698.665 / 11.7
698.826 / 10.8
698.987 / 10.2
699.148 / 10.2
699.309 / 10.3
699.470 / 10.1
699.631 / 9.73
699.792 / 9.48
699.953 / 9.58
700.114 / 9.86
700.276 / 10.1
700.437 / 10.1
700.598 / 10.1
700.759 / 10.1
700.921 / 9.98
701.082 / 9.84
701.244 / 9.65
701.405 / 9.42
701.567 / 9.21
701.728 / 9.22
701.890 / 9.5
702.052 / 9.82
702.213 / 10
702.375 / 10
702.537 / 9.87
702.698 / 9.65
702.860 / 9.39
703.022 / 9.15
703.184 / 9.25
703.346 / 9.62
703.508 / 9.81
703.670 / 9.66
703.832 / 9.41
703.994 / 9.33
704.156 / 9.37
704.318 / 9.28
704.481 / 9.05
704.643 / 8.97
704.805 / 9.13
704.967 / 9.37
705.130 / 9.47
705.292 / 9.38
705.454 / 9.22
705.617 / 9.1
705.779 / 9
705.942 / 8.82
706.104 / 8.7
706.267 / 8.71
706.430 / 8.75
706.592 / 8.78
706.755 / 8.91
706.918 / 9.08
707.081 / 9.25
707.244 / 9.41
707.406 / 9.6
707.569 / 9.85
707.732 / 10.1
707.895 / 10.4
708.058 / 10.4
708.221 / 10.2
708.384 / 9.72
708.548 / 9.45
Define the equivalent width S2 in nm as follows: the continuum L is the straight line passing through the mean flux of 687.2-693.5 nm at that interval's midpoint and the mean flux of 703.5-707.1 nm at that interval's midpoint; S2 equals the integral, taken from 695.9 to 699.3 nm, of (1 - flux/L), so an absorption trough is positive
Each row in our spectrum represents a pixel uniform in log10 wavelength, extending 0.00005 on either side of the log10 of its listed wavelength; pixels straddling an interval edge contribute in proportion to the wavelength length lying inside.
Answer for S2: -0.272 nm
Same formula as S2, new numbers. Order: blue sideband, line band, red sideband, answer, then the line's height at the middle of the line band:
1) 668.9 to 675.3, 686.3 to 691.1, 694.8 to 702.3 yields 0.275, 10.4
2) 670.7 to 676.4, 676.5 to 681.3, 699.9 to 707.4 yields 0.285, 10.7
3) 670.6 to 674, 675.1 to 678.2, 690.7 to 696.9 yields 0.359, 11.3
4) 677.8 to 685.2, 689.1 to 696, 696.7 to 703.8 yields 0.078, 9.99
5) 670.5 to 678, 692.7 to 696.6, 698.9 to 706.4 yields 0.039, 9.89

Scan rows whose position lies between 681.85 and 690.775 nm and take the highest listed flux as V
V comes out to 10.7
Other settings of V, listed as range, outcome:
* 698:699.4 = 12.4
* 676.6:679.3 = 10.6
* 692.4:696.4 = 10.4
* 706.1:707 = 9.08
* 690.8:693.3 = 10.2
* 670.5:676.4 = 14.8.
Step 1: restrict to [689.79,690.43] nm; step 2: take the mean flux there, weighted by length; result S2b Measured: 10.2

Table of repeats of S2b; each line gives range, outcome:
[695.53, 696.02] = 9.1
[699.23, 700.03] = 9.84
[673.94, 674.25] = 9.78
